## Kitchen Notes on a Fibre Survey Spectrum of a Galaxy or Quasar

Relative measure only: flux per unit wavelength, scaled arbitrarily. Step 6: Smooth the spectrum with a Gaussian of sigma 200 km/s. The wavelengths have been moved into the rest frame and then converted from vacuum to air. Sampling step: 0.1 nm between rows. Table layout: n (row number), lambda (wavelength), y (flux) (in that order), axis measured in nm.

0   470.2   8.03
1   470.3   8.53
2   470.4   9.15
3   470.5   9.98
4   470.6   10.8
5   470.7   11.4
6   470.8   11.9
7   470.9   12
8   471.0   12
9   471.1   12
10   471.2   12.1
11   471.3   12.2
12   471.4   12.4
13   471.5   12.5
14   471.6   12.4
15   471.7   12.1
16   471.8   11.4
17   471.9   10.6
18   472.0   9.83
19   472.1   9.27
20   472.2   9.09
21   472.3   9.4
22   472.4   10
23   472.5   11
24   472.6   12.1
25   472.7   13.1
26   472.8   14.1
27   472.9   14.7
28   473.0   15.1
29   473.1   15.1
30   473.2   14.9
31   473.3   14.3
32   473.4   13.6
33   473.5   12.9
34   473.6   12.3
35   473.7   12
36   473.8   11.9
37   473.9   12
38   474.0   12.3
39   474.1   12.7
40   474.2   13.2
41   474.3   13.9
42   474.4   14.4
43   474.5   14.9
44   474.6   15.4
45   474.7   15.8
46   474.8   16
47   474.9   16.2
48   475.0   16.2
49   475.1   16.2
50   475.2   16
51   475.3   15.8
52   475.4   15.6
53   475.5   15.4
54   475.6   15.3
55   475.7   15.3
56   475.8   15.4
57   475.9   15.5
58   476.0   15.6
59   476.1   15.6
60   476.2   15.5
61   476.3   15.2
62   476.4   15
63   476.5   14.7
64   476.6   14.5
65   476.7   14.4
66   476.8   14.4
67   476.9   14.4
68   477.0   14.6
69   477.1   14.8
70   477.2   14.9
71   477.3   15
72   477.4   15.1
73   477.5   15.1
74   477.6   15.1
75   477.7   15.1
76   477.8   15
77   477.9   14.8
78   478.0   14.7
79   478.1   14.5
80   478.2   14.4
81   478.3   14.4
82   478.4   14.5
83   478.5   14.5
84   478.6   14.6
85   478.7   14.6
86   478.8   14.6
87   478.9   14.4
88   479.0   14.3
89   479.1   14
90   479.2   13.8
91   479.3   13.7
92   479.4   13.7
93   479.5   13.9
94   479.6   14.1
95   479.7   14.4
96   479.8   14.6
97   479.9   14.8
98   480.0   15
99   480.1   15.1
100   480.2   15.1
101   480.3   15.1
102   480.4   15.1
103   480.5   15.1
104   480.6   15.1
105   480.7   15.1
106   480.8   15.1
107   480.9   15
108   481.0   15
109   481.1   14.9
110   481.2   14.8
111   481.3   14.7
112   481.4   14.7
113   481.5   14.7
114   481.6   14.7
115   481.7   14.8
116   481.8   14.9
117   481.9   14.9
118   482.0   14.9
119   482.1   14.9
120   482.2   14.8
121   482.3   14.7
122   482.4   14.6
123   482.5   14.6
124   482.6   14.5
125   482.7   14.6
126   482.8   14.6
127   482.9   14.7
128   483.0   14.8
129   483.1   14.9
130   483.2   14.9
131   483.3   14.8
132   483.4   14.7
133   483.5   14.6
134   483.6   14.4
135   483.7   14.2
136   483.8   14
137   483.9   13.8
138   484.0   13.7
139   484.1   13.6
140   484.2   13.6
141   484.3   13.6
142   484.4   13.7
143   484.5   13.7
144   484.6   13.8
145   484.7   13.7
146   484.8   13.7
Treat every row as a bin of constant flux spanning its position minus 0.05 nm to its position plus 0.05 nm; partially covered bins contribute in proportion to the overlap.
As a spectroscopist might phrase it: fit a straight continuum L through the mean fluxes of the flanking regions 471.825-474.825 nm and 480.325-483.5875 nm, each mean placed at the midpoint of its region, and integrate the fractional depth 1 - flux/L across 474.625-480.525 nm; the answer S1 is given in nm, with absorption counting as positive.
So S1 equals -0.49 nm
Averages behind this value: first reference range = 12.8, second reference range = 14.8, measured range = 14.9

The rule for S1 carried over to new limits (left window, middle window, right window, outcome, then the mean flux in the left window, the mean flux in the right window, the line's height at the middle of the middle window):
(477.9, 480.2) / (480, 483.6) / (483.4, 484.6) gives -0.176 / 14.4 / 13.9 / 14.1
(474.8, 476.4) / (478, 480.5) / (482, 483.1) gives 0.109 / 15.6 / 14.7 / 15.1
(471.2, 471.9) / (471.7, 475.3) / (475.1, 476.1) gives 0.153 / 12.1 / 15.6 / 13.7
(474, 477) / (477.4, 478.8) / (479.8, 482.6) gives 0.024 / 15.1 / 14.9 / 15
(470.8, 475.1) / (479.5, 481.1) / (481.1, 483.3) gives -0.057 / 12.9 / 14.8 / 14.4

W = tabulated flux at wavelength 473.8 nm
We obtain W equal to 11.9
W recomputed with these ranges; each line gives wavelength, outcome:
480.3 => 15.1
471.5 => 12.5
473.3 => 14.3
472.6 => 12.1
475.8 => 15.4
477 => 14.6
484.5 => 13.7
